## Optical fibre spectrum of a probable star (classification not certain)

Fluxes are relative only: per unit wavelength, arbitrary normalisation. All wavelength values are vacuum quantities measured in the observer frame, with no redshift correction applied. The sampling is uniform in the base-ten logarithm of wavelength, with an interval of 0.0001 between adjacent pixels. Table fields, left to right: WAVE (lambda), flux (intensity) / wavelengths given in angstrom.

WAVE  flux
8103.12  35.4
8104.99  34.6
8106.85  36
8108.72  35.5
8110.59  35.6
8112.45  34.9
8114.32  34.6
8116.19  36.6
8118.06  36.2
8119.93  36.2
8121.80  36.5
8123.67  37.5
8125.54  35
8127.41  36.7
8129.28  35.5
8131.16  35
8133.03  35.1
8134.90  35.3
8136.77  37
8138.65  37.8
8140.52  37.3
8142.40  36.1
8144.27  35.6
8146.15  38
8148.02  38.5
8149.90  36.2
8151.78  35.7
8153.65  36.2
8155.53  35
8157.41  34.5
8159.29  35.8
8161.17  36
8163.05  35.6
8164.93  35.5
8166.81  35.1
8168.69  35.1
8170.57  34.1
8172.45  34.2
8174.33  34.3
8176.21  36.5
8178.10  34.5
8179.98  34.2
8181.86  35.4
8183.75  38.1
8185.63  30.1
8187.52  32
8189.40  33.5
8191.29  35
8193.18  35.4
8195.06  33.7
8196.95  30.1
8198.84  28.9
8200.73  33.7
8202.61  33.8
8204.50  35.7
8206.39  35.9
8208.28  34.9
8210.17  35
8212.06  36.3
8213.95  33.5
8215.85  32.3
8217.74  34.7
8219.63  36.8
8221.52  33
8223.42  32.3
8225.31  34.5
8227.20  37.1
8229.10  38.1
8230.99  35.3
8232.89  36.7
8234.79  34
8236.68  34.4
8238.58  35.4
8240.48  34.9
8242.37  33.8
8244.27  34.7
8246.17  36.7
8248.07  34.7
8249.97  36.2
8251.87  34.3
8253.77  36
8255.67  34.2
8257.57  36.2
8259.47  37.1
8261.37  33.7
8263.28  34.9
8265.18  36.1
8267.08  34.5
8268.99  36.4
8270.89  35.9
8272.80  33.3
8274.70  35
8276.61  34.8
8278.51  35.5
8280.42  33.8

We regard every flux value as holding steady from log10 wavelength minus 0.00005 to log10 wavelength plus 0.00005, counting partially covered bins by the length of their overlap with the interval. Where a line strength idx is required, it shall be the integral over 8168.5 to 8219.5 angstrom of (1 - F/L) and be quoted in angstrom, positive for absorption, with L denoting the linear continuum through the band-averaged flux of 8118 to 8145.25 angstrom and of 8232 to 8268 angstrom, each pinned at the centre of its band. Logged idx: 2.2 angstrom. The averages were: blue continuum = 36.2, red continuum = 35.2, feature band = 34.1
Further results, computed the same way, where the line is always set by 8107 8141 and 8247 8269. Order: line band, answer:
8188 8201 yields 1.0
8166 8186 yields 0.5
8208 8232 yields 0.4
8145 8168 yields -0.1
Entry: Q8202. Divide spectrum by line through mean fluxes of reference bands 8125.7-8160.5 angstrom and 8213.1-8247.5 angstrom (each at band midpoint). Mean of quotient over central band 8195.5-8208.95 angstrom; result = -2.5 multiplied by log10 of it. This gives 0.06 mag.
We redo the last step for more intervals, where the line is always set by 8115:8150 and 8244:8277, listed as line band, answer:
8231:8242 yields 0.01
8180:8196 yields 0.05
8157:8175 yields 0.03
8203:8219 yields 0.03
